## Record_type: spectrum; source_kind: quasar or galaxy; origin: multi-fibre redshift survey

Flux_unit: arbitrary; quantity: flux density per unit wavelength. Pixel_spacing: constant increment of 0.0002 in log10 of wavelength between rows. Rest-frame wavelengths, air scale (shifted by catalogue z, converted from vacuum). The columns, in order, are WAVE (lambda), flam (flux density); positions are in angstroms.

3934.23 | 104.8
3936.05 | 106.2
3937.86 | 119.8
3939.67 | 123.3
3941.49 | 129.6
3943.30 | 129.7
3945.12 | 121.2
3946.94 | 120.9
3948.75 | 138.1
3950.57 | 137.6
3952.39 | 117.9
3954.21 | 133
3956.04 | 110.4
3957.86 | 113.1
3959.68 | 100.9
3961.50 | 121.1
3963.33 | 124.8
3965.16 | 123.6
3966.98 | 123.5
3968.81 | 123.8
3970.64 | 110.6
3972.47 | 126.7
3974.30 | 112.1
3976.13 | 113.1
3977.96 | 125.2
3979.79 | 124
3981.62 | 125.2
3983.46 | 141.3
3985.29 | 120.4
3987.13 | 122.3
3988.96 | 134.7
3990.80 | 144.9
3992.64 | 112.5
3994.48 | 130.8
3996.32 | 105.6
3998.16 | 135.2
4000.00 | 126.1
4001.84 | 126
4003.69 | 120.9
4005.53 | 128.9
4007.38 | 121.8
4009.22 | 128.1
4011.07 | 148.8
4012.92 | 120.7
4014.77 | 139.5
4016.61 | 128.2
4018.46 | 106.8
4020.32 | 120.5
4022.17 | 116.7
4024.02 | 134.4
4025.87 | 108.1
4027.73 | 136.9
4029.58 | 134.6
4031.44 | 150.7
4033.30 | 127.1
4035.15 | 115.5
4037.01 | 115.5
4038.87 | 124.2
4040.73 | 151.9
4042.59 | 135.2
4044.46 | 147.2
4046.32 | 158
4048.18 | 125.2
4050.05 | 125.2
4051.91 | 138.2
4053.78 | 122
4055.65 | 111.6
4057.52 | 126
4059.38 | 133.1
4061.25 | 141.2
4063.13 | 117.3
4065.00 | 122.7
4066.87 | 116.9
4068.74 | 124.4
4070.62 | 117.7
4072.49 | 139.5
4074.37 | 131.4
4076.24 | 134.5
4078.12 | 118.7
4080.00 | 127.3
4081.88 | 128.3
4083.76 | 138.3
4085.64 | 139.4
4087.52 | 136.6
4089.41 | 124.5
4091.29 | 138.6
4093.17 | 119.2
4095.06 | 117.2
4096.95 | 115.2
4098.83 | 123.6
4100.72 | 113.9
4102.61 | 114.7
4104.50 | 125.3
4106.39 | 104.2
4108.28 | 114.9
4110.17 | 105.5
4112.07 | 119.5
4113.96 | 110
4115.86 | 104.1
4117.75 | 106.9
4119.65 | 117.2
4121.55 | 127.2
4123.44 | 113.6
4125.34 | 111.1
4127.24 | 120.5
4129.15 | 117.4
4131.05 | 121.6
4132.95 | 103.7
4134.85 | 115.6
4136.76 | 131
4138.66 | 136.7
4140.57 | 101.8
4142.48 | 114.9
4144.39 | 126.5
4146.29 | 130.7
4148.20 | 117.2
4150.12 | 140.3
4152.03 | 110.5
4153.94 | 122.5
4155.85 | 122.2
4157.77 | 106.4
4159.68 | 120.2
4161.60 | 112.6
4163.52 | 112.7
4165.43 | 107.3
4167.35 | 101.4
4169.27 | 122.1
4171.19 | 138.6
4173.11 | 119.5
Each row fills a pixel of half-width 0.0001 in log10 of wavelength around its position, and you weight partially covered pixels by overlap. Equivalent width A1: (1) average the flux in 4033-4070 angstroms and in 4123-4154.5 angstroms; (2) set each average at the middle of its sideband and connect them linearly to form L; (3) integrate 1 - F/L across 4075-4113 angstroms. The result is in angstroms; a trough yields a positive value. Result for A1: 0.4 angstroms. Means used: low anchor 129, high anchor 120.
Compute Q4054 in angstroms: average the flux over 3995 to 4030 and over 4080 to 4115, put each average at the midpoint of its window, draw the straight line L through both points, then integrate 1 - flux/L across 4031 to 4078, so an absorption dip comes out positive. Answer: -2.27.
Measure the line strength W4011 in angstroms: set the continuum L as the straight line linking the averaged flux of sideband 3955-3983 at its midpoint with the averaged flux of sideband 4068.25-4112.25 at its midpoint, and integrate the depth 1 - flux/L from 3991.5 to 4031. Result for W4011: -1.7 angstroms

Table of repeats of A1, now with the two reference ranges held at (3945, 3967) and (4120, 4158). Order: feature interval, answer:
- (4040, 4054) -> -2.0 angstroms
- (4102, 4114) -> 0.6 angstroms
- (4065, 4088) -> -1.6 angstroms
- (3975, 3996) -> -0.8 angstroms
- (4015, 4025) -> -0.1 angstroms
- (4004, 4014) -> -0.7 angstroms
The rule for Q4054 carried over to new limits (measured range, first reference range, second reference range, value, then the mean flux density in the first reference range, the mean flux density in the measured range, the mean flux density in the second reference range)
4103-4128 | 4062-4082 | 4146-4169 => 1.5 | 125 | 114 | 117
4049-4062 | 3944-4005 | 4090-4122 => -1.0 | 123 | 128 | 116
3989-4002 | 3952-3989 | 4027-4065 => -0.2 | 121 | 126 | 132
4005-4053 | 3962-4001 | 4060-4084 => -1.7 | 124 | 130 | 127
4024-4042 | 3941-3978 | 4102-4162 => -1.5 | 122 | 130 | 117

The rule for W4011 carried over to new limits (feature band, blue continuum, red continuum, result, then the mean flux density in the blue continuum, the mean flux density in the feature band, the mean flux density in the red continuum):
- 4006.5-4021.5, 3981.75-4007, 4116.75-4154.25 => -0.1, 127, 127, 119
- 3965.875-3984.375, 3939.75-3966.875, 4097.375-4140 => -0.1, 123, 123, 116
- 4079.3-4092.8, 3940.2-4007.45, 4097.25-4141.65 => -1.8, 124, 133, 116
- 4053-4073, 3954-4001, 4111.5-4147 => -0.8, 122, 124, 117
